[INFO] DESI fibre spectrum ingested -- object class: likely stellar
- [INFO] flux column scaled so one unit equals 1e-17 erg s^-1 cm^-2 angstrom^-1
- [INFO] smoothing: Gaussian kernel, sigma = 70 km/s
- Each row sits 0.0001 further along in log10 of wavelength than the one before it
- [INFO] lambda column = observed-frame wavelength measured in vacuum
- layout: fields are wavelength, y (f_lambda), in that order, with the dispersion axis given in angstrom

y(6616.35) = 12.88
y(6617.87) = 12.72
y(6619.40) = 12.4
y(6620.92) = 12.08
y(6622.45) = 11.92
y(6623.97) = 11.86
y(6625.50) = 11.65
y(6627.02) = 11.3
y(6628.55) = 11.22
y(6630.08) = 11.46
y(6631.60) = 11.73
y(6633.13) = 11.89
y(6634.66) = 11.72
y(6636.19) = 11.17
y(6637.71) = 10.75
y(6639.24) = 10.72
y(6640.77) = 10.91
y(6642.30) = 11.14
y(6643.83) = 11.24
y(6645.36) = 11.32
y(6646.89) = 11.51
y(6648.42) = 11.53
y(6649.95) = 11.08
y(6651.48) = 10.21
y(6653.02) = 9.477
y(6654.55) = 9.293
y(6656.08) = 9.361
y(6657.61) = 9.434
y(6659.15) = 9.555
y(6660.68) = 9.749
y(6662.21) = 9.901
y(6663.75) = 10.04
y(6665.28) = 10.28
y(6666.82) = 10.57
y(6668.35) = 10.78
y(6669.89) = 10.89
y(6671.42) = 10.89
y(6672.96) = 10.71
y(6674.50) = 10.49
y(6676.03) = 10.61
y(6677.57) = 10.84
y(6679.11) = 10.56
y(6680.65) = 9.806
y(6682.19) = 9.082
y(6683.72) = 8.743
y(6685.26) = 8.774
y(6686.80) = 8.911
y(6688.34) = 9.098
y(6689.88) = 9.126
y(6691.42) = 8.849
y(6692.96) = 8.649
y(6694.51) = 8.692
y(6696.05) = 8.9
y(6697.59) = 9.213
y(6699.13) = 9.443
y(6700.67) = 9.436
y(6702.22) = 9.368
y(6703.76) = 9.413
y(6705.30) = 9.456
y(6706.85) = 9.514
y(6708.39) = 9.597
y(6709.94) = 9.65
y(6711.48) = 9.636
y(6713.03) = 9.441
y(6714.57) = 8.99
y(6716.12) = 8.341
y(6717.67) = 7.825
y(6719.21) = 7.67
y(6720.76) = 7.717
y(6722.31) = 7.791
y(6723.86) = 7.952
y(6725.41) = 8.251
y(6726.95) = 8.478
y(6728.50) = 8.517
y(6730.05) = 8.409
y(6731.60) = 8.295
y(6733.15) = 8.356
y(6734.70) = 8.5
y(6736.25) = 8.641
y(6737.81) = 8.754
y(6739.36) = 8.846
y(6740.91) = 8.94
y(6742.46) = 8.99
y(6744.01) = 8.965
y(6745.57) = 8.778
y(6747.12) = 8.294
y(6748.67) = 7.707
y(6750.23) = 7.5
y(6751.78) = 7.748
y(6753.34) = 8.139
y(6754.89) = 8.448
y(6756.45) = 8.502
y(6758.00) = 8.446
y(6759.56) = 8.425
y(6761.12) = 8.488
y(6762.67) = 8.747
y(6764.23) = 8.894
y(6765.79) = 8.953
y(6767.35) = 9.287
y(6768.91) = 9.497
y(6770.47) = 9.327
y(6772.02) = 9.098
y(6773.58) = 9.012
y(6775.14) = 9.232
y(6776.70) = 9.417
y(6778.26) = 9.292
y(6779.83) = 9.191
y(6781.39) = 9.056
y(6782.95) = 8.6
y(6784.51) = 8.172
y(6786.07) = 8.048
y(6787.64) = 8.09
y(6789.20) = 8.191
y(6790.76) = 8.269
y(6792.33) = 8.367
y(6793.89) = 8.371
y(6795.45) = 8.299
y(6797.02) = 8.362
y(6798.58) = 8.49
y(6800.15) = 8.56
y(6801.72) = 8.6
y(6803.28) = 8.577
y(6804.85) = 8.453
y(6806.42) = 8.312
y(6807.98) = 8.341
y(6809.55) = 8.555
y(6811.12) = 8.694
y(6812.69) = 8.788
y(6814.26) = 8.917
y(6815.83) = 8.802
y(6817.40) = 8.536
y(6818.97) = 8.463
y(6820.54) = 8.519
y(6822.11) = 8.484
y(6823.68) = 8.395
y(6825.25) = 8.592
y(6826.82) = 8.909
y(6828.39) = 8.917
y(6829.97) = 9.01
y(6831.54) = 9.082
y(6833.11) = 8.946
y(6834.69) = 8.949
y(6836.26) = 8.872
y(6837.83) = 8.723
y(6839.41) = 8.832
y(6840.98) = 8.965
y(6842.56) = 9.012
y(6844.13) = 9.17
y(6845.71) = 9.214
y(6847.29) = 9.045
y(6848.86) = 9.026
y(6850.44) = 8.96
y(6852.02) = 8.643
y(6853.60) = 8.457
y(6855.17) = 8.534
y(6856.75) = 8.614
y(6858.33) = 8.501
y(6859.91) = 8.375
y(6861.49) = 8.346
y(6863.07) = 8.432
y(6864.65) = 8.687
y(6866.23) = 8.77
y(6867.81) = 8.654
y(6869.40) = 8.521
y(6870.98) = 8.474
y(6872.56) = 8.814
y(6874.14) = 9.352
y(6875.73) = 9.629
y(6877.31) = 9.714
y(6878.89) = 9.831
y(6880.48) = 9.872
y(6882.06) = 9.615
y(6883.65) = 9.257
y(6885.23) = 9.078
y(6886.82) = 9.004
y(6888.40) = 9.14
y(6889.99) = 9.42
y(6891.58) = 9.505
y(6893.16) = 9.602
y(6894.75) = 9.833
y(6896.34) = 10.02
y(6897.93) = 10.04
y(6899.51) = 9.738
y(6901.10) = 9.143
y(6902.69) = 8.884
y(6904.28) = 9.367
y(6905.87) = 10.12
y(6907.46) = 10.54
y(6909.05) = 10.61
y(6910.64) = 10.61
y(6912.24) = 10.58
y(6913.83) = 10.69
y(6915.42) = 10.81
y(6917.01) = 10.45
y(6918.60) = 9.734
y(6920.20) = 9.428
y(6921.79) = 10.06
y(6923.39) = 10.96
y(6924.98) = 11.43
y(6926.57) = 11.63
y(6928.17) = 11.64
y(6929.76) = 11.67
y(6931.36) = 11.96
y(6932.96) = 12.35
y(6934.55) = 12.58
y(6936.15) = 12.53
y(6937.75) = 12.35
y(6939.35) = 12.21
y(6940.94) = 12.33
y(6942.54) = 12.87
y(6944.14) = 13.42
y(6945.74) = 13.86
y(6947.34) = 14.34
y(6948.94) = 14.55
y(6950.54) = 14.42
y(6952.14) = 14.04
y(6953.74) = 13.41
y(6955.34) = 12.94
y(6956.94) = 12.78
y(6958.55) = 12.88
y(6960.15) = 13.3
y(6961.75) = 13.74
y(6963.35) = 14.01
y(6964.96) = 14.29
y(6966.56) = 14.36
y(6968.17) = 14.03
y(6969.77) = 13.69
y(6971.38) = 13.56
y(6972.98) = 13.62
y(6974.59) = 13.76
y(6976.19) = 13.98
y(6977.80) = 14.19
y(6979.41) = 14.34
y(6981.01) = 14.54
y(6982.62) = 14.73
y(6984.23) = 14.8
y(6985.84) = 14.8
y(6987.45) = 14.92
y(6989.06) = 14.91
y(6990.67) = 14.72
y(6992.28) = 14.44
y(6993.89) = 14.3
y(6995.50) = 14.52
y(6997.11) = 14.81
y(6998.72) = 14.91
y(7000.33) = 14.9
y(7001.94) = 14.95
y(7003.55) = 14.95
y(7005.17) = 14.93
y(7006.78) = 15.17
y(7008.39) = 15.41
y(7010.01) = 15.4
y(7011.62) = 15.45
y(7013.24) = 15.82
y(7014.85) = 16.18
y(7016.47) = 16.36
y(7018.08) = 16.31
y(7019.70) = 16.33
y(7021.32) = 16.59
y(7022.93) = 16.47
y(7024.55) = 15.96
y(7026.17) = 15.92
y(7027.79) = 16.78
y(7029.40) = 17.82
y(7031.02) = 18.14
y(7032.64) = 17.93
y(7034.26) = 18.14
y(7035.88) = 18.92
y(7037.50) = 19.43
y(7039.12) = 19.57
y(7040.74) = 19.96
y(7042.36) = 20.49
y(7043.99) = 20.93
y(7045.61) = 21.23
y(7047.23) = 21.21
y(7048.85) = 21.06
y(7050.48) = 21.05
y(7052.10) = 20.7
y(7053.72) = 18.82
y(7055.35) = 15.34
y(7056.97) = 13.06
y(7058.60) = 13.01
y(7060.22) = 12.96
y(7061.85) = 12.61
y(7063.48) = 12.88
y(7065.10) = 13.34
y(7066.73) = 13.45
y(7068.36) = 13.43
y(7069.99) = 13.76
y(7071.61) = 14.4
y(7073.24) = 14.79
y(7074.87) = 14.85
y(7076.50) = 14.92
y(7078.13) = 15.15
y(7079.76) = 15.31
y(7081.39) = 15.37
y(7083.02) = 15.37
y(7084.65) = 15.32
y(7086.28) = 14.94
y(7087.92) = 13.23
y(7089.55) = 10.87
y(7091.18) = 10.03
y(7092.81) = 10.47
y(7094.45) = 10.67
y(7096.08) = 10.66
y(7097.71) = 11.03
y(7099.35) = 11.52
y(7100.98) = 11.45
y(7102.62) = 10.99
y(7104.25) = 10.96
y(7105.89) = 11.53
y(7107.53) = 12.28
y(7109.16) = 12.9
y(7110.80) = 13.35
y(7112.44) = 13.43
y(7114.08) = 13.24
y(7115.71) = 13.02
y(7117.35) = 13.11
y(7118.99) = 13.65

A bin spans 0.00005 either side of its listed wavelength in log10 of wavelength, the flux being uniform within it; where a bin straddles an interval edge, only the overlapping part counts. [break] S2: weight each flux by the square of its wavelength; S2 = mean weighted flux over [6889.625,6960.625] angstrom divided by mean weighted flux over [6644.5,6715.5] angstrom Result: 1.26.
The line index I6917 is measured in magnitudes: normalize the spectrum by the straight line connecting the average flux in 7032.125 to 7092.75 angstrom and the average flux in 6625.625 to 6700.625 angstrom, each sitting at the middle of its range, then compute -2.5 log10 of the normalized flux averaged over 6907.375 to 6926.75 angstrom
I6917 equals 0.30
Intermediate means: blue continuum 10.2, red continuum 16.1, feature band 10.5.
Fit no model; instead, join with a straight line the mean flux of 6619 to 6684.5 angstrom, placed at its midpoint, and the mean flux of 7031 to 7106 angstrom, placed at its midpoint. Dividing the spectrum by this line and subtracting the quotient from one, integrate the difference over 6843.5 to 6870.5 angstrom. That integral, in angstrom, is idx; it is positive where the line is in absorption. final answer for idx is 8.8 angstrom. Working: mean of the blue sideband 10.7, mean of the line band 8.7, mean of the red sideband 15.2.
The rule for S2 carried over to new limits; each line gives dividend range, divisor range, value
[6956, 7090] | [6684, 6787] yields 1.93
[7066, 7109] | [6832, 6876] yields 1.57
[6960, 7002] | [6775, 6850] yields 1.73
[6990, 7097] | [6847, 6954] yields 1.58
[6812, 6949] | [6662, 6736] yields 1.12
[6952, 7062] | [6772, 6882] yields 1.90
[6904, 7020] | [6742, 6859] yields 1.62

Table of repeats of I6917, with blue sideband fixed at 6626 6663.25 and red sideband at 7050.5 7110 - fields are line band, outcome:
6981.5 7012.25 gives -0.15 mag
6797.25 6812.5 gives 0.35 mag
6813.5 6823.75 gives 0.35 mag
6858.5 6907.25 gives 0.31 mag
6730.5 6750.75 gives 0.31 mag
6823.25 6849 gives 0.32 mag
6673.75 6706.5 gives 0.17 mag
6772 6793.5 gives 0.31 mag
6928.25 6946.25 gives 0.01 mag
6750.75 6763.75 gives 0.34 mag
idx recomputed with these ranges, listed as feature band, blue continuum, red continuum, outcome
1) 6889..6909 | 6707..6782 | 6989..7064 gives 5.12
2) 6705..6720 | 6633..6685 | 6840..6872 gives 1.48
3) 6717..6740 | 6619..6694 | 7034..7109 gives 6.14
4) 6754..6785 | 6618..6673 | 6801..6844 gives 1.53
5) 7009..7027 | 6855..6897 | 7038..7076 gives -1.25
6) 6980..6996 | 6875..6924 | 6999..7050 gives 0.53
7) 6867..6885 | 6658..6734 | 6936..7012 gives 4.60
